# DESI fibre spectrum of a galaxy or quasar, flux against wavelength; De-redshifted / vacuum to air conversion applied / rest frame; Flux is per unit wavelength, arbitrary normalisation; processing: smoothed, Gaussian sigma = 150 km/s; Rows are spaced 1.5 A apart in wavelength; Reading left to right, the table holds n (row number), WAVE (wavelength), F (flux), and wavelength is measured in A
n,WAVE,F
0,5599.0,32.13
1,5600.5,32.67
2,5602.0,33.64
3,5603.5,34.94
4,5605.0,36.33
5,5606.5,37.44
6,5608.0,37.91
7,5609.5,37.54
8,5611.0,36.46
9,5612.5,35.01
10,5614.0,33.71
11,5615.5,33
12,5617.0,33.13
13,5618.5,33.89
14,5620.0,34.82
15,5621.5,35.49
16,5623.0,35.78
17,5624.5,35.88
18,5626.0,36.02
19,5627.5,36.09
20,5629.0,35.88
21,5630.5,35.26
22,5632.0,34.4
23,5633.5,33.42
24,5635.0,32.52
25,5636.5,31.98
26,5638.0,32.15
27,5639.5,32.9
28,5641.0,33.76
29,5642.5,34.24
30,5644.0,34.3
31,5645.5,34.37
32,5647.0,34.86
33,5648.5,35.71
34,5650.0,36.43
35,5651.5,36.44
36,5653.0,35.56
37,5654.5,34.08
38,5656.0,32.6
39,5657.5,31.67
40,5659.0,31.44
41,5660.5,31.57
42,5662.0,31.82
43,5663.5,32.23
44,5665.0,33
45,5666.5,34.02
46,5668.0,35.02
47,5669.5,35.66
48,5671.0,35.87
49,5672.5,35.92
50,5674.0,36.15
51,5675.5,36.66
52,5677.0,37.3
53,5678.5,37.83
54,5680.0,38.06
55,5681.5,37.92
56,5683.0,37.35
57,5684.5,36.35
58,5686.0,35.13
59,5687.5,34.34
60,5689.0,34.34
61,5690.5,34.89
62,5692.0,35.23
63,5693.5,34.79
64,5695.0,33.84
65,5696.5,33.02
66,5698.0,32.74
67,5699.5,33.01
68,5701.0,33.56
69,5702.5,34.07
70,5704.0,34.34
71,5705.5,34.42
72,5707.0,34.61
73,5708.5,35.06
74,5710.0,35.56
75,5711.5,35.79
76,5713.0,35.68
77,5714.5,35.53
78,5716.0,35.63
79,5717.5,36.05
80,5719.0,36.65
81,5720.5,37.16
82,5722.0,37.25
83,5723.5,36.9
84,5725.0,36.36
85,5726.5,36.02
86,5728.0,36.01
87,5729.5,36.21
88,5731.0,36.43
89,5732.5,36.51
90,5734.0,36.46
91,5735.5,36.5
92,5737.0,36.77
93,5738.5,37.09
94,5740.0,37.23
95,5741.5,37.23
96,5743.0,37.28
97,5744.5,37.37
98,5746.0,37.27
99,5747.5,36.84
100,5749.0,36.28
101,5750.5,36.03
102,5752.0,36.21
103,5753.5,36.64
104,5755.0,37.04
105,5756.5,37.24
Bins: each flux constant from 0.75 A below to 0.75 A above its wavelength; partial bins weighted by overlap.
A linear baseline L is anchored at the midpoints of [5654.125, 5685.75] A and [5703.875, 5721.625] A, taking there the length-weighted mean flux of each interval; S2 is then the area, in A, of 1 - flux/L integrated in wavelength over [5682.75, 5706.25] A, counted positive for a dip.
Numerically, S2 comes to 0.60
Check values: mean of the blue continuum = 34.9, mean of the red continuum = 35.6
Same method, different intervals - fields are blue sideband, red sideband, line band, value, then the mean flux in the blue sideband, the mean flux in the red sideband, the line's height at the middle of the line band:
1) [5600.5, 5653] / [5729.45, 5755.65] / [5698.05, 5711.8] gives 0.68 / 34.9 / 36.8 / 36.1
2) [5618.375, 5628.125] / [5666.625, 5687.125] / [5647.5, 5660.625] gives 0.72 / 35.5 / 36.4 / 36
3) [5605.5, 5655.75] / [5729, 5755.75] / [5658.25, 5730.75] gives 1.52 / 34.8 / 36.7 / 35.9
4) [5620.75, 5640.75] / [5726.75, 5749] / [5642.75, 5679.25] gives 0.51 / 34.4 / 36.8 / 35.1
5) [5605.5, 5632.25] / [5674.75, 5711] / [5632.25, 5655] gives 0.76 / 35.5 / 35.2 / 35.4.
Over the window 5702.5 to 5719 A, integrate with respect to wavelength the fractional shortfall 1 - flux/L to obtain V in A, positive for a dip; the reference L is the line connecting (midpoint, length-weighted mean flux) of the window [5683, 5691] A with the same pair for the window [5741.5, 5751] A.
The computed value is 0.3 A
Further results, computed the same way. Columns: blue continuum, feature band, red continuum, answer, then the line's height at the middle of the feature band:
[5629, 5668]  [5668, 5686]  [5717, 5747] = -1.0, 34.7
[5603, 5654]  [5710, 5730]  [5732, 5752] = 0.1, 36.4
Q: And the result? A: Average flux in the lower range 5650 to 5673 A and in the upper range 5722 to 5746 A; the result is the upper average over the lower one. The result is 1.08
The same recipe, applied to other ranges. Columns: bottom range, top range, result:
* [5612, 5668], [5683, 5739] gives 1.04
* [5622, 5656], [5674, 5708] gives 1.02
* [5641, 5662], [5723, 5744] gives 1.08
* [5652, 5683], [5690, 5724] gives 1.01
